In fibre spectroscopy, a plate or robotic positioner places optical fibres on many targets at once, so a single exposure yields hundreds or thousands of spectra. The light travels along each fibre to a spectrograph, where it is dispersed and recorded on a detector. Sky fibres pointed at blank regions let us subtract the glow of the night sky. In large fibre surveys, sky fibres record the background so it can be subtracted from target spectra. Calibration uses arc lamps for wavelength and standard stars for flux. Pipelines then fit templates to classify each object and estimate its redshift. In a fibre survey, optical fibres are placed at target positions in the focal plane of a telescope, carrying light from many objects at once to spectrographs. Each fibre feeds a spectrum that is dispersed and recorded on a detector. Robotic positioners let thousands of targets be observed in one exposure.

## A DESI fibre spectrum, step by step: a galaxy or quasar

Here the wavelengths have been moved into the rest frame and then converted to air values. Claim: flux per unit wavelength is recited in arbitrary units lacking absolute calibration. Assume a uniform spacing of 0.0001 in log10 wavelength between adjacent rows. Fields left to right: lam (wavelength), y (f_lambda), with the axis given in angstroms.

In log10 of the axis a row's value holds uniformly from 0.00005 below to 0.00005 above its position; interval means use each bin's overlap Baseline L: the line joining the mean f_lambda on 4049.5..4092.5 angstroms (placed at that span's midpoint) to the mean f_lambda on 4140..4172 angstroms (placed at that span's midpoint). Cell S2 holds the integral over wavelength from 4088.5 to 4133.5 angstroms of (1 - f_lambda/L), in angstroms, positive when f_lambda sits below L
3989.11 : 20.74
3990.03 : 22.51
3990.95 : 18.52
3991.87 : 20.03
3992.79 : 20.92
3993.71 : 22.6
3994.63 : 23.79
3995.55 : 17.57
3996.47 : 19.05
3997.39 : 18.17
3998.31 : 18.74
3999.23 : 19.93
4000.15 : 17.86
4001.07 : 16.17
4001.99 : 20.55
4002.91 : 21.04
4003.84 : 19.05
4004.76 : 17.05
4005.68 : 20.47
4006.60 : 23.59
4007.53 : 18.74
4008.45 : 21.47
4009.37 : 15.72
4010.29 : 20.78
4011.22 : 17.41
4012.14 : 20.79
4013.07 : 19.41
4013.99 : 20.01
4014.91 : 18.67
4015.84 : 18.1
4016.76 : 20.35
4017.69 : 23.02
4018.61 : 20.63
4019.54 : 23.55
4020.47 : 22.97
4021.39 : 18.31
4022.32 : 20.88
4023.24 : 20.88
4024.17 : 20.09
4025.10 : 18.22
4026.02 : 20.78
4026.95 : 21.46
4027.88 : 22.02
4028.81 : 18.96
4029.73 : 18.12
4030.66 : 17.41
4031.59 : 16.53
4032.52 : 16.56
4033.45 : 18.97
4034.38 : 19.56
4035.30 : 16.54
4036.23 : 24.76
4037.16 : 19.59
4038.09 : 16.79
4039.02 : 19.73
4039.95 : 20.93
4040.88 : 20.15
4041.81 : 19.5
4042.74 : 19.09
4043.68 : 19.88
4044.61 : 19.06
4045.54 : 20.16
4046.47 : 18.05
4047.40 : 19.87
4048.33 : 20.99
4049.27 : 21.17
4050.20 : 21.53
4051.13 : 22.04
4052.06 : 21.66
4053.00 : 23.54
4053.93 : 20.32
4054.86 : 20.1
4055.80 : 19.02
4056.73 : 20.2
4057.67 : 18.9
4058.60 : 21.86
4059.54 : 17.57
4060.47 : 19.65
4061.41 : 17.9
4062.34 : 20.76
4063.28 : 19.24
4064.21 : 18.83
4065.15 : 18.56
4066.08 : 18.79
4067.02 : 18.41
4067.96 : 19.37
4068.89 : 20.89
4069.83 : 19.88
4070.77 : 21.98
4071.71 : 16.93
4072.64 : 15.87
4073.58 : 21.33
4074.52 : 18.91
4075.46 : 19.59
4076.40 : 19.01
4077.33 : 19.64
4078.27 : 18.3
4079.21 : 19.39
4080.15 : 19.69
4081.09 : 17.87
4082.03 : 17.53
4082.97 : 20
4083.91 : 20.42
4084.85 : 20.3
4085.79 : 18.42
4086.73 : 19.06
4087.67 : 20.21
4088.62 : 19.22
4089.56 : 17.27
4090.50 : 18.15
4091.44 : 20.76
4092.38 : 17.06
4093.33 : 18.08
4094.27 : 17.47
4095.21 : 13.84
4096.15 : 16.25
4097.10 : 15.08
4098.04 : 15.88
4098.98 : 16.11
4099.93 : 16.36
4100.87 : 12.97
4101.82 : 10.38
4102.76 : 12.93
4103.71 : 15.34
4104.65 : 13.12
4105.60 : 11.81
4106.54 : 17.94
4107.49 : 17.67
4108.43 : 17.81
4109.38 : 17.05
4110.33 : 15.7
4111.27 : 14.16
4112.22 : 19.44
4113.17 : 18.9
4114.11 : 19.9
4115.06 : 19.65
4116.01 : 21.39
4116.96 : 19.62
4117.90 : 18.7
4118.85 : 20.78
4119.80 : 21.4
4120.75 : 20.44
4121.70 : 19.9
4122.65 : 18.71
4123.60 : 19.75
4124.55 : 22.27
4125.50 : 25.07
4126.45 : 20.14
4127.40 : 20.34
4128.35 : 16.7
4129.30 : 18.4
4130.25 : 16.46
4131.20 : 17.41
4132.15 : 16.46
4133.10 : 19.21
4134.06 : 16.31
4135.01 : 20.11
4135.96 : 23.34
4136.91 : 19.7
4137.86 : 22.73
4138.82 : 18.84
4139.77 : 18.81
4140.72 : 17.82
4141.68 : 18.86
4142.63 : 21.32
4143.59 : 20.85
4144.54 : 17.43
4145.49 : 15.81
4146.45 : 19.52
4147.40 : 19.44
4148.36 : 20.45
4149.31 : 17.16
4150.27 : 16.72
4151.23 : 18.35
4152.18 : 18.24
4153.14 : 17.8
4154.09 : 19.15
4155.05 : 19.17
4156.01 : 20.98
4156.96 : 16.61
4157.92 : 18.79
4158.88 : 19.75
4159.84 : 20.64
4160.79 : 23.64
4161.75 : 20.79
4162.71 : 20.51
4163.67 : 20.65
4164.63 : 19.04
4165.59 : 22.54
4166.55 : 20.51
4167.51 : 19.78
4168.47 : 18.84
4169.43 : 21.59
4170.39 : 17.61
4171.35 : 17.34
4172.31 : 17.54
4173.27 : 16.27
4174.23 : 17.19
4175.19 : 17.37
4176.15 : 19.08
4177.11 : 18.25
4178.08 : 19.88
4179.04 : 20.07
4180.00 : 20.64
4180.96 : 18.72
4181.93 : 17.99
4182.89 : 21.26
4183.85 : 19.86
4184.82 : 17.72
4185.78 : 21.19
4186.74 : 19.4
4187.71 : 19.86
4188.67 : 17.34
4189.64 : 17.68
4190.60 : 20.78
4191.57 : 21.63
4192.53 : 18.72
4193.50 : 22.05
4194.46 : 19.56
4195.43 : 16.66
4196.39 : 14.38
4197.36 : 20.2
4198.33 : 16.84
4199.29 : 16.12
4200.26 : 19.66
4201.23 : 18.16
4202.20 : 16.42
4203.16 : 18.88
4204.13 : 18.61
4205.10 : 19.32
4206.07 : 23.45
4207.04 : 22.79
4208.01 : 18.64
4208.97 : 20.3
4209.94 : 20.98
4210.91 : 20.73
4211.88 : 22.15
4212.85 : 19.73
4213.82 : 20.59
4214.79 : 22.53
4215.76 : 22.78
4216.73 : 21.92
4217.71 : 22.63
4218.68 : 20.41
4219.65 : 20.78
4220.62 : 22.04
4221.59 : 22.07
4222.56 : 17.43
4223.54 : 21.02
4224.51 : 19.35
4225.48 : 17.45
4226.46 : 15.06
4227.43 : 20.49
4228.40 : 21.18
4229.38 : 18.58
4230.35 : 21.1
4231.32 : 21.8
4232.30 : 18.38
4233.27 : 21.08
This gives 4.0 angstroms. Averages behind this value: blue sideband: 19.5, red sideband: 19.3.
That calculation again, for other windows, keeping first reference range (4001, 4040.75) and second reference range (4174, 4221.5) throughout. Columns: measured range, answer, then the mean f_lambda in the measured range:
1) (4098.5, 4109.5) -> 2.69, 14.9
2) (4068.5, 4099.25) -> 1.90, 18.5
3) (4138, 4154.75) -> 0.85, 18.7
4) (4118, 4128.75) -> -0.41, 20.5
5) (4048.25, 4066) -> -0.39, 20.2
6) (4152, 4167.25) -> -0.19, 20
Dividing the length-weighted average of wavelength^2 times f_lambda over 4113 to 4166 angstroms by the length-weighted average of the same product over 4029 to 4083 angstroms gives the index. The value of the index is 1.0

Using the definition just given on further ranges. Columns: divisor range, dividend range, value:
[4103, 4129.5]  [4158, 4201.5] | 1.07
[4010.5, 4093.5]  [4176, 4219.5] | 1.08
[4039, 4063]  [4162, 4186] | 1.01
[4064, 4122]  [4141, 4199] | 1.10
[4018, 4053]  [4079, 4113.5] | 0.88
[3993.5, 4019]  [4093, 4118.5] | 0.88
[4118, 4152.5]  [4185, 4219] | 1.06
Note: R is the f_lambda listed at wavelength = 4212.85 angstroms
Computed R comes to 19.73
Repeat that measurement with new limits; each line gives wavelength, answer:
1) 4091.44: 20.76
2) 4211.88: 22.15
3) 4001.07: 16.17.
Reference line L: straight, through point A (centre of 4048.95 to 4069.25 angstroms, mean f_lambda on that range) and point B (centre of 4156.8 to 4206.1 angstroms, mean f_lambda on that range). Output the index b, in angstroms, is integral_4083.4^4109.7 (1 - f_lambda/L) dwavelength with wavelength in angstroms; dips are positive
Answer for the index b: 4.09 angstroms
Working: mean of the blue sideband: 20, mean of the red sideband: 19.2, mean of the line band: 16.7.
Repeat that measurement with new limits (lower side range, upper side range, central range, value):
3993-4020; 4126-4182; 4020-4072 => -0.4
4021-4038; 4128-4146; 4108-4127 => -0.7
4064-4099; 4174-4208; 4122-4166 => -1.3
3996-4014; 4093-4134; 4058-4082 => -1.2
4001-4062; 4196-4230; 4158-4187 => 0.5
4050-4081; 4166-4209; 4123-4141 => -0.2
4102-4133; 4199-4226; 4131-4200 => 0.5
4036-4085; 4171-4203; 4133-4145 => -0.4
